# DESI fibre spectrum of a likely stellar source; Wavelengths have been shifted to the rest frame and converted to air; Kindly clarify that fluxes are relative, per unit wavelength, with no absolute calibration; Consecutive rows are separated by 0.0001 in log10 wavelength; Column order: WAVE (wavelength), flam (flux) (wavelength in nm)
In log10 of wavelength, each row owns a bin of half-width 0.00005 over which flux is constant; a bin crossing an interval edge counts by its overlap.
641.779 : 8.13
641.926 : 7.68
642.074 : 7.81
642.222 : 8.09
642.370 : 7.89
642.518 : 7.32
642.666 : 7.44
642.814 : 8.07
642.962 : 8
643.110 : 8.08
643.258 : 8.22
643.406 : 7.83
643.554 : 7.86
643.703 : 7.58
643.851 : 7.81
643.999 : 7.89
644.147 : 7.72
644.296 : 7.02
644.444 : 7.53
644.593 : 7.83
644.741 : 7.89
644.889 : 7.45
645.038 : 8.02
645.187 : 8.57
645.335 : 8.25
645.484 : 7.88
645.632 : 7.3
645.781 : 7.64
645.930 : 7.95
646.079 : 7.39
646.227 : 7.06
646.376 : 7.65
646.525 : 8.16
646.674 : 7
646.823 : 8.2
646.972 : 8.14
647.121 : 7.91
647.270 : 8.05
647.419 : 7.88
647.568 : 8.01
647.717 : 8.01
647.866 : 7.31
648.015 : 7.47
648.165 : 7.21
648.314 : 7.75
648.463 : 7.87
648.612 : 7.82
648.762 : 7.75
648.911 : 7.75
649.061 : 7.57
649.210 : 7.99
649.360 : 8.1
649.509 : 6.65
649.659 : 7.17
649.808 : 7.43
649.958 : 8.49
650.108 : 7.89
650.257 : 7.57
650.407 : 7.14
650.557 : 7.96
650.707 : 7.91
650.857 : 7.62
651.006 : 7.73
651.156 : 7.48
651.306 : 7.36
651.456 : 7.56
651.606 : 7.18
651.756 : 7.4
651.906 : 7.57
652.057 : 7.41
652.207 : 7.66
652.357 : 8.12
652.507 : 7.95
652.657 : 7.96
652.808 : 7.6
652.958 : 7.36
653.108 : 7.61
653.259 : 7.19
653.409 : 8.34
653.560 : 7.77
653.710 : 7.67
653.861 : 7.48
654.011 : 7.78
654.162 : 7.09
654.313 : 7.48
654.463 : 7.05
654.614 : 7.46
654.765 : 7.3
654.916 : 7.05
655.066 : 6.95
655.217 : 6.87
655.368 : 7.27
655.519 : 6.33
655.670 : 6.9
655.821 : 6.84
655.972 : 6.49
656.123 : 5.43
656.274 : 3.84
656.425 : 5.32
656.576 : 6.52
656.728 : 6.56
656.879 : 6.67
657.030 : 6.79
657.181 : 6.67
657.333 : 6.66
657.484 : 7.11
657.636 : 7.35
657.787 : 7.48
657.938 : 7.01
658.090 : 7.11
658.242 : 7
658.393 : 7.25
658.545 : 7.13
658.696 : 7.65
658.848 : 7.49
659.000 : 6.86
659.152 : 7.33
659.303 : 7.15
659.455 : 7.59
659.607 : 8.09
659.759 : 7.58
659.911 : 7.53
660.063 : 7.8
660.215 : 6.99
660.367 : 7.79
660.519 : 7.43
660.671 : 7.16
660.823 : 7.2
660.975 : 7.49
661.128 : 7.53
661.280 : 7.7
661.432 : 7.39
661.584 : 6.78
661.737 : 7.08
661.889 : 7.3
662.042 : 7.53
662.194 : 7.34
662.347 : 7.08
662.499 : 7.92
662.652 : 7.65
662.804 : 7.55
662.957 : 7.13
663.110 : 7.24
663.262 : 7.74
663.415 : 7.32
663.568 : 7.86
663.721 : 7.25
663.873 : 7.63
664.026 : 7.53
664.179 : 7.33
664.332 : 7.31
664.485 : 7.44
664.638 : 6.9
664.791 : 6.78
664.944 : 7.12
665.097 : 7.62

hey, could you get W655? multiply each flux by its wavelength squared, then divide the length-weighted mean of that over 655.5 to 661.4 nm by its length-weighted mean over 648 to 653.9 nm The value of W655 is 0.94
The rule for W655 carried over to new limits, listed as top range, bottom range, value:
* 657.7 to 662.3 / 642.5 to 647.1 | 0.99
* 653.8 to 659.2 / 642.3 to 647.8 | 0.91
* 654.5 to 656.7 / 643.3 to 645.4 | 0.86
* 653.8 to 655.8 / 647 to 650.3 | 0.94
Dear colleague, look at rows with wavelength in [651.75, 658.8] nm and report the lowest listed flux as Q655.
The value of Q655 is 3.84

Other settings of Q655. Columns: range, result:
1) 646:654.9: 6.65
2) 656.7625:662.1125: 6.66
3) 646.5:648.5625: 7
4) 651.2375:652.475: 7.18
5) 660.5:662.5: 6.78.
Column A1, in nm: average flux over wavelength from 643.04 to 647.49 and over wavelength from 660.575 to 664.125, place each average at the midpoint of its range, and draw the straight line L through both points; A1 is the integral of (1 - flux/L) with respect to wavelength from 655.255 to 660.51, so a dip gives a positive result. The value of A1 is 0.399 nm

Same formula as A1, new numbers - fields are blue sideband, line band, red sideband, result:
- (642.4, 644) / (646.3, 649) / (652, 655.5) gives -0.03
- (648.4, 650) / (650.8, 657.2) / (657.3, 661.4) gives 0.34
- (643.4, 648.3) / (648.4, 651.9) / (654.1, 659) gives -0.12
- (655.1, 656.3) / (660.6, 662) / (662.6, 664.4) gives -0.03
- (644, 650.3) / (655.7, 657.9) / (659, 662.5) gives 0.31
